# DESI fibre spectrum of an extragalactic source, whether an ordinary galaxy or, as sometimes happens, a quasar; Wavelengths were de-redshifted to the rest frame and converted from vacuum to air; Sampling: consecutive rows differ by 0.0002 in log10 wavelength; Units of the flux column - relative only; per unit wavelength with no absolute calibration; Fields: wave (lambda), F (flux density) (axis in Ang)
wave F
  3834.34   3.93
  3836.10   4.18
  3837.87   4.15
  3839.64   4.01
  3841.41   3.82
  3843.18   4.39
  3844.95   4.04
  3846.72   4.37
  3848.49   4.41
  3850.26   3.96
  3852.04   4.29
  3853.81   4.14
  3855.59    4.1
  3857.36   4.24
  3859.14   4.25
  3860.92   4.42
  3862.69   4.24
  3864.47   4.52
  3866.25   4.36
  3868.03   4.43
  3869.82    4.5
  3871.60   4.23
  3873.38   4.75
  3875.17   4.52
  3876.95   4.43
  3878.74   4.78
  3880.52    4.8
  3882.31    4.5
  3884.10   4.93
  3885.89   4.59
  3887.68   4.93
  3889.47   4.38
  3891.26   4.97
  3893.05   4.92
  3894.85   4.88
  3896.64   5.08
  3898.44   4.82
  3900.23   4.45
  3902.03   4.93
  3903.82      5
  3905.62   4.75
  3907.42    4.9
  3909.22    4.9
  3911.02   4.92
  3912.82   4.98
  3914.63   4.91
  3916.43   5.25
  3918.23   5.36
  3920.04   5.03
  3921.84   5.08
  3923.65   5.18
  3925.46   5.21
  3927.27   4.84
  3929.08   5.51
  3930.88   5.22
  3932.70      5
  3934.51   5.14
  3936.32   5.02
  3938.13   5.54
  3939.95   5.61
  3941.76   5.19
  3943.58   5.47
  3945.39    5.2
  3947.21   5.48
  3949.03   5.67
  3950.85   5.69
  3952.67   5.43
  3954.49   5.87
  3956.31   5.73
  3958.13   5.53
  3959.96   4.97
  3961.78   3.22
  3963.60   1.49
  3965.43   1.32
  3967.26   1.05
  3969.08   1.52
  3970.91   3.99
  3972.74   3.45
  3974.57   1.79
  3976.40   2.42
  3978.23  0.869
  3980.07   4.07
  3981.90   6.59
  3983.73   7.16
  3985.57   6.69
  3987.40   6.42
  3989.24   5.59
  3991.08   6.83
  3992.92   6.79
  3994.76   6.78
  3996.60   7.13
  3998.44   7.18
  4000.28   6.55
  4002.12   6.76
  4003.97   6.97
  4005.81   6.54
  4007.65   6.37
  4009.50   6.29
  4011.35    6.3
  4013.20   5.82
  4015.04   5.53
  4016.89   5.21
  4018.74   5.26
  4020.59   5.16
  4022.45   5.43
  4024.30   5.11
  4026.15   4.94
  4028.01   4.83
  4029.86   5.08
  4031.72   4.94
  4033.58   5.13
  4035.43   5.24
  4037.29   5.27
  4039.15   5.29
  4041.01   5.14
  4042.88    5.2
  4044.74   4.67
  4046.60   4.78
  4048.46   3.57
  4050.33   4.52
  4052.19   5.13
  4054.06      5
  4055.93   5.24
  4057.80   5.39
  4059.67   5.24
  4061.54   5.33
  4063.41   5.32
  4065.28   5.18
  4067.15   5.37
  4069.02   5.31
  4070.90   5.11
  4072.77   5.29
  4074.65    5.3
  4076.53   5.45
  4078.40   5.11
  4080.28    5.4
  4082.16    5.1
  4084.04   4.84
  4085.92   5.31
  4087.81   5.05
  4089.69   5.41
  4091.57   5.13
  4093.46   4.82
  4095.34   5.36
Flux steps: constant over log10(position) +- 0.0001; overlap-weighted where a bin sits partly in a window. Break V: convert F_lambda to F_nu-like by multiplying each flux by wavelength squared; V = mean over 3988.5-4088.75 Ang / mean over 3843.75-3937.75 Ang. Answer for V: 1.25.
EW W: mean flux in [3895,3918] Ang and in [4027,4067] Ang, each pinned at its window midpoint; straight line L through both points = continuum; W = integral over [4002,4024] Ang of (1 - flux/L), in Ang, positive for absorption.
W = -4.0 Ang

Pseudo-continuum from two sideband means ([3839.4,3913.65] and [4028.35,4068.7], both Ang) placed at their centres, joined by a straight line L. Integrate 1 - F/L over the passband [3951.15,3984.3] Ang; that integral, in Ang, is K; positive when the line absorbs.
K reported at 7.7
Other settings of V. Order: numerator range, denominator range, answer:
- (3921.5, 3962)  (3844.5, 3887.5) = 1.24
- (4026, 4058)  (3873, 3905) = 1.12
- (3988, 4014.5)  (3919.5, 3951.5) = 1.28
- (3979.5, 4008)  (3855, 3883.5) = 1.57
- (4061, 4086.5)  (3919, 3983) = 1.26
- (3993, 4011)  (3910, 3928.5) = 1.38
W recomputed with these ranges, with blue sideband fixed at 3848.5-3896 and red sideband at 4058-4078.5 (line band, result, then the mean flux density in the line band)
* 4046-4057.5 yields 1.1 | 4.74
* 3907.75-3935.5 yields -2.3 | 5.1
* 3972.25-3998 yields -1.5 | 5.25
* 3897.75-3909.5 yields -0.5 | 4.82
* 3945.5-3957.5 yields -2.0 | 5.61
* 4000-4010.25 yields -3.2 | 6.59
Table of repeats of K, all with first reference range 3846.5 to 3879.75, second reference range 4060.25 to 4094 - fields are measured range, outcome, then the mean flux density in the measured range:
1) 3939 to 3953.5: -2.38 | 5.47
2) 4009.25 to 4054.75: -0.92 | 5.14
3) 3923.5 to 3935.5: -1.36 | 5.15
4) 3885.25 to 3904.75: -1.40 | 4.82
